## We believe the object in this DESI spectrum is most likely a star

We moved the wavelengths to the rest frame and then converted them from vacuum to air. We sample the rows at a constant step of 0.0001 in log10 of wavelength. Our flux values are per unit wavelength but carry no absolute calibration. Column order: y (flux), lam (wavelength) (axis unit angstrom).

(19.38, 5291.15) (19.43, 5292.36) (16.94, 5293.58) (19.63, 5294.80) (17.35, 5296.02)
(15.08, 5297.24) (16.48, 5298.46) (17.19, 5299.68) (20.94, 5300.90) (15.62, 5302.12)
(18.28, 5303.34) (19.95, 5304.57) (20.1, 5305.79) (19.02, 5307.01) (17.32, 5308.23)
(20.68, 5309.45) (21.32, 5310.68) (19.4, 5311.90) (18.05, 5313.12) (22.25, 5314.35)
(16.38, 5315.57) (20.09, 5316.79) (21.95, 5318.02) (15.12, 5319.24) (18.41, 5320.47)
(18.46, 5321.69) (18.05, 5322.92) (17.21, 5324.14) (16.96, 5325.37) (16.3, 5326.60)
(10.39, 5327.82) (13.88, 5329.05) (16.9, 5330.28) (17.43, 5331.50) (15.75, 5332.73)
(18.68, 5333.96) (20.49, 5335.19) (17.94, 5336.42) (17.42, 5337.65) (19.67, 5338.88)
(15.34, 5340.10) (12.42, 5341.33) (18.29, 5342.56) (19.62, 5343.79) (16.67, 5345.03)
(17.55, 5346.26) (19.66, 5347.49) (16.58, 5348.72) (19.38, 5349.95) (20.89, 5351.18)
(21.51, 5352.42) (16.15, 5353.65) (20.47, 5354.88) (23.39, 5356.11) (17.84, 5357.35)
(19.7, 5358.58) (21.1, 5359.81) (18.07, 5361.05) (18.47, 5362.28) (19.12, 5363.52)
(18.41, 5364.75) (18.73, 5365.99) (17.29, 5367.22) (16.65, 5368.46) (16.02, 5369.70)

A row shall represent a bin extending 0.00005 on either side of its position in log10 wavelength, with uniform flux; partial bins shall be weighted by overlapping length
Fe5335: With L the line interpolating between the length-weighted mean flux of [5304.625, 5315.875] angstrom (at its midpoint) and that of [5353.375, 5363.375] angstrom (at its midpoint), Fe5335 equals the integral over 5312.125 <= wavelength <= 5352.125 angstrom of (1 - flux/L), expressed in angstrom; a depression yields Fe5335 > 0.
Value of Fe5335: 3.74 angstrom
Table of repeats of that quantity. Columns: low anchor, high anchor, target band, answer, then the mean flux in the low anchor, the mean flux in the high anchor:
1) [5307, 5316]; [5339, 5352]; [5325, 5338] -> 1.3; 19.4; 17.8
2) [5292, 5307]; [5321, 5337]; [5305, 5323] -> -1.7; 18.1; 16.8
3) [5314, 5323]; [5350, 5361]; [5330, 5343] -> 1.4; 18.8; 20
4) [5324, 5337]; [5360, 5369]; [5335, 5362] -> -1.8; 16.5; 18.3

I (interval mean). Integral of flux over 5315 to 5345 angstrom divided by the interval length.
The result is 17.2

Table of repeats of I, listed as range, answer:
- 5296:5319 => 18.8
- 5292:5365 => 18.2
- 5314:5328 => 17.8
